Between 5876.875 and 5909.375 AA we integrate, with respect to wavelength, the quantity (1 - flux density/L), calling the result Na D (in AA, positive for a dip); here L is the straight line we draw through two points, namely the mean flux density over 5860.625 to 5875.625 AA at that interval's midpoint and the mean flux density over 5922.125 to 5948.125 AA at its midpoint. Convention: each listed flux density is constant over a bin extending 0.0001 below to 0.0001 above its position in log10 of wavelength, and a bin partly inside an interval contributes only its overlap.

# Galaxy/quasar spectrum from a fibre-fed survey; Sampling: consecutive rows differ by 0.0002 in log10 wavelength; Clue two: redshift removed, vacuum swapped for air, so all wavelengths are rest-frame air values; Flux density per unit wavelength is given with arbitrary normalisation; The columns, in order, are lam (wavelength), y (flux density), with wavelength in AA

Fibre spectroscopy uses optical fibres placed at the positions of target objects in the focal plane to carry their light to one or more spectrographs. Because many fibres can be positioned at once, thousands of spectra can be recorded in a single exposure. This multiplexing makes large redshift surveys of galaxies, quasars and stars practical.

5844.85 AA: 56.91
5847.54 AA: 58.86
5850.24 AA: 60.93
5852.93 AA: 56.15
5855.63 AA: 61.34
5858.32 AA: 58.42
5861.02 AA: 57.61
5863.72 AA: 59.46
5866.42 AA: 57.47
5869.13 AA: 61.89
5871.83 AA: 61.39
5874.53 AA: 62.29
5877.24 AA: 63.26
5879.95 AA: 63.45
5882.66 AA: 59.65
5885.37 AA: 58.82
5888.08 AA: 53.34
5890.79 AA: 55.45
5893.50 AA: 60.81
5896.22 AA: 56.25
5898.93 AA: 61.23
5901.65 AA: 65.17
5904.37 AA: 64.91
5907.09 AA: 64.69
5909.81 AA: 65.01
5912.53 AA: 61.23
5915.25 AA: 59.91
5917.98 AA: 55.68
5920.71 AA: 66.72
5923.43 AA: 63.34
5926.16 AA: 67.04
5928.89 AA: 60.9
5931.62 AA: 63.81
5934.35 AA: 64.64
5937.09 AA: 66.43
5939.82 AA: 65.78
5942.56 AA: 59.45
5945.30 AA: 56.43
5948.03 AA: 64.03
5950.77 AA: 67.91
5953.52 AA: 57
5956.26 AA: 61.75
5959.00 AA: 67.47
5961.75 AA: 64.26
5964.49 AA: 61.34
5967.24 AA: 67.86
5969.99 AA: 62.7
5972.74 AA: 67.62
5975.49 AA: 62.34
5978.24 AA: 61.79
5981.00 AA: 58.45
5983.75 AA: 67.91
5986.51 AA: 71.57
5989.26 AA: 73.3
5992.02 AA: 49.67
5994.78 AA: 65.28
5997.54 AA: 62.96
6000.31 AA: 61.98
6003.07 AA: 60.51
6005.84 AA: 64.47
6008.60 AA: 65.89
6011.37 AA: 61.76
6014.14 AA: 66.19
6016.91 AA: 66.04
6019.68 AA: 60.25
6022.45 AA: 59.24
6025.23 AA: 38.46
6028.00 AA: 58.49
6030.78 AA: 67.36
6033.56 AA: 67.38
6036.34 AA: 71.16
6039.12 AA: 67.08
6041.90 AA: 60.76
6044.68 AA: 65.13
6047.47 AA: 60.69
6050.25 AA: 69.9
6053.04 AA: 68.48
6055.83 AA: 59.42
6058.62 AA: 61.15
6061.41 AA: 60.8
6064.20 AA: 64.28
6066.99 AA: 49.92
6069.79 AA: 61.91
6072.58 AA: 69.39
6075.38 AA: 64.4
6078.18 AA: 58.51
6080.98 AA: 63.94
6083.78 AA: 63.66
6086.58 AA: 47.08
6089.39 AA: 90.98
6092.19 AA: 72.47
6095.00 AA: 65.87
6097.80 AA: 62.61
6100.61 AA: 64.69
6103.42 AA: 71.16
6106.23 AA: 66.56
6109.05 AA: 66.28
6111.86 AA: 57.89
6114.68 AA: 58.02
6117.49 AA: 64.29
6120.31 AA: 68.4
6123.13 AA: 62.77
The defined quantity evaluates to 0.3 AA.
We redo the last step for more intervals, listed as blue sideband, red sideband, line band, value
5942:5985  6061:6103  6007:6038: 0.78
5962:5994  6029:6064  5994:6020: 0.32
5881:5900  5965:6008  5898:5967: -2.96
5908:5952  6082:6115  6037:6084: 1.57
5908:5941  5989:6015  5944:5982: 0.04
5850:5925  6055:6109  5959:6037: -0.52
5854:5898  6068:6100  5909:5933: -0.74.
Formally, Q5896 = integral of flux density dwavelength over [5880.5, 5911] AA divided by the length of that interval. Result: 60.5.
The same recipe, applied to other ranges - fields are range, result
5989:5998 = 61.5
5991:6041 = 62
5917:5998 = 63.6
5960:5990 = 65.2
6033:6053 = 66.1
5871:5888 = 60.9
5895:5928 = 62.6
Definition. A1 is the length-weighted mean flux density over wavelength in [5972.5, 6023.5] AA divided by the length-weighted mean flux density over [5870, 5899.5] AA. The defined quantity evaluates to 1.1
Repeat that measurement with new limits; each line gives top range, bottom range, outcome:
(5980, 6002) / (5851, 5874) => 1.08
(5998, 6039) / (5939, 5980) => 0.99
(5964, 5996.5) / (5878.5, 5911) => 1.06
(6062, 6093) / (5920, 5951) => 1.00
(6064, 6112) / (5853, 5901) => 1.09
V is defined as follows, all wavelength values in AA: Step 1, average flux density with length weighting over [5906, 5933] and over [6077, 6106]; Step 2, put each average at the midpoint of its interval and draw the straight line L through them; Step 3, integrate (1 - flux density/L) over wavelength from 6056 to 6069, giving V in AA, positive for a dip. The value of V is 1.27 AA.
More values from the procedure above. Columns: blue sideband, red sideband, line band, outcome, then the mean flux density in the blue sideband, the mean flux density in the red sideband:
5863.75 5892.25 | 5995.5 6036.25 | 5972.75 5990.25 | -1.3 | 59.7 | 61.9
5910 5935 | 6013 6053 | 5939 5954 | 0.2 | 62.7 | 62.9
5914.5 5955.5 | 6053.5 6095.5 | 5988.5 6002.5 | 0.2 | 62.6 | 63.6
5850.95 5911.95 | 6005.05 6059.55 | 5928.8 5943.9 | -0.6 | 60.4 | 63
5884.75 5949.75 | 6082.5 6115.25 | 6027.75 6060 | -0.2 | 61.8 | 65.8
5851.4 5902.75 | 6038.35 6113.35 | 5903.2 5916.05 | -0.6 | 59.6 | 64.2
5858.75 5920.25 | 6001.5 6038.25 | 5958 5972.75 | -0.8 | 60.5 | 62.2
